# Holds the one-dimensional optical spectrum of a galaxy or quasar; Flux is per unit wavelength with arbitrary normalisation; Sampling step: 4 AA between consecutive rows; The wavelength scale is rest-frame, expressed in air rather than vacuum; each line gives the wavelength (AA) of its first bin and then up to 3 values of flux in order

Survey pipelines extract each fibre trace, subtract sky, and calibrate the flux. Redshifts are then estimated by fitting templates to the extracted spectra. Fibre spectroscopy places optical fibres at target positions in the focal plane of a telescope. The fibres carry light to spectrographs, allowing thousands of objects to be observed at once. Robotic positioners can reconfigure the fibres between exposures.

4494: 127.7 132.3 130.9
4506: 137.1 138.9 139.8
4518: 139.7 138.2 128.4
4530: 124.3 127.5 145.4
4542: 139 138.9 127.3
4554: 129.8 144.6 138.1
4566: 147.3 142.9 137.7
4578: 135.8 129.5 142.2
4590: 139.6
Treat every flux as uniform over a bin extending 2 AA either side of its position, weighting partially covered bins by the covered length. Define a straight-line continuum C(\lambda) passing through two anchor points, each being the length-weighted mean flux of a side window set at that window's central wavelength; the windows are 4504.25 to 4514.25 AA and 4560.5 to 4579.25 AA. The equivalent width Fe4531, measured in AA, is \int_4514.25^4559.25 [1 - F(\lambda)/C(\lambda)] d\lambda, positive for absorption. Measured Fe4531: 1.5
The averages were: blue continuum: 138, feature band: 135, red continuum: 141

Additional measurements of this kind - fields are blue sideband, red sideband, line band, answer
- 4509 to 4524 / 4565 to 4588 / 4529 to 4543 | 0.5 AA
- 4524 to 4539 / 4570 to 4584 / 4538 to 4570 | -1.4 AA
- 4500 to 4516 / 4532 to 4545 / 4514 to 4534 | 0.6 AA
